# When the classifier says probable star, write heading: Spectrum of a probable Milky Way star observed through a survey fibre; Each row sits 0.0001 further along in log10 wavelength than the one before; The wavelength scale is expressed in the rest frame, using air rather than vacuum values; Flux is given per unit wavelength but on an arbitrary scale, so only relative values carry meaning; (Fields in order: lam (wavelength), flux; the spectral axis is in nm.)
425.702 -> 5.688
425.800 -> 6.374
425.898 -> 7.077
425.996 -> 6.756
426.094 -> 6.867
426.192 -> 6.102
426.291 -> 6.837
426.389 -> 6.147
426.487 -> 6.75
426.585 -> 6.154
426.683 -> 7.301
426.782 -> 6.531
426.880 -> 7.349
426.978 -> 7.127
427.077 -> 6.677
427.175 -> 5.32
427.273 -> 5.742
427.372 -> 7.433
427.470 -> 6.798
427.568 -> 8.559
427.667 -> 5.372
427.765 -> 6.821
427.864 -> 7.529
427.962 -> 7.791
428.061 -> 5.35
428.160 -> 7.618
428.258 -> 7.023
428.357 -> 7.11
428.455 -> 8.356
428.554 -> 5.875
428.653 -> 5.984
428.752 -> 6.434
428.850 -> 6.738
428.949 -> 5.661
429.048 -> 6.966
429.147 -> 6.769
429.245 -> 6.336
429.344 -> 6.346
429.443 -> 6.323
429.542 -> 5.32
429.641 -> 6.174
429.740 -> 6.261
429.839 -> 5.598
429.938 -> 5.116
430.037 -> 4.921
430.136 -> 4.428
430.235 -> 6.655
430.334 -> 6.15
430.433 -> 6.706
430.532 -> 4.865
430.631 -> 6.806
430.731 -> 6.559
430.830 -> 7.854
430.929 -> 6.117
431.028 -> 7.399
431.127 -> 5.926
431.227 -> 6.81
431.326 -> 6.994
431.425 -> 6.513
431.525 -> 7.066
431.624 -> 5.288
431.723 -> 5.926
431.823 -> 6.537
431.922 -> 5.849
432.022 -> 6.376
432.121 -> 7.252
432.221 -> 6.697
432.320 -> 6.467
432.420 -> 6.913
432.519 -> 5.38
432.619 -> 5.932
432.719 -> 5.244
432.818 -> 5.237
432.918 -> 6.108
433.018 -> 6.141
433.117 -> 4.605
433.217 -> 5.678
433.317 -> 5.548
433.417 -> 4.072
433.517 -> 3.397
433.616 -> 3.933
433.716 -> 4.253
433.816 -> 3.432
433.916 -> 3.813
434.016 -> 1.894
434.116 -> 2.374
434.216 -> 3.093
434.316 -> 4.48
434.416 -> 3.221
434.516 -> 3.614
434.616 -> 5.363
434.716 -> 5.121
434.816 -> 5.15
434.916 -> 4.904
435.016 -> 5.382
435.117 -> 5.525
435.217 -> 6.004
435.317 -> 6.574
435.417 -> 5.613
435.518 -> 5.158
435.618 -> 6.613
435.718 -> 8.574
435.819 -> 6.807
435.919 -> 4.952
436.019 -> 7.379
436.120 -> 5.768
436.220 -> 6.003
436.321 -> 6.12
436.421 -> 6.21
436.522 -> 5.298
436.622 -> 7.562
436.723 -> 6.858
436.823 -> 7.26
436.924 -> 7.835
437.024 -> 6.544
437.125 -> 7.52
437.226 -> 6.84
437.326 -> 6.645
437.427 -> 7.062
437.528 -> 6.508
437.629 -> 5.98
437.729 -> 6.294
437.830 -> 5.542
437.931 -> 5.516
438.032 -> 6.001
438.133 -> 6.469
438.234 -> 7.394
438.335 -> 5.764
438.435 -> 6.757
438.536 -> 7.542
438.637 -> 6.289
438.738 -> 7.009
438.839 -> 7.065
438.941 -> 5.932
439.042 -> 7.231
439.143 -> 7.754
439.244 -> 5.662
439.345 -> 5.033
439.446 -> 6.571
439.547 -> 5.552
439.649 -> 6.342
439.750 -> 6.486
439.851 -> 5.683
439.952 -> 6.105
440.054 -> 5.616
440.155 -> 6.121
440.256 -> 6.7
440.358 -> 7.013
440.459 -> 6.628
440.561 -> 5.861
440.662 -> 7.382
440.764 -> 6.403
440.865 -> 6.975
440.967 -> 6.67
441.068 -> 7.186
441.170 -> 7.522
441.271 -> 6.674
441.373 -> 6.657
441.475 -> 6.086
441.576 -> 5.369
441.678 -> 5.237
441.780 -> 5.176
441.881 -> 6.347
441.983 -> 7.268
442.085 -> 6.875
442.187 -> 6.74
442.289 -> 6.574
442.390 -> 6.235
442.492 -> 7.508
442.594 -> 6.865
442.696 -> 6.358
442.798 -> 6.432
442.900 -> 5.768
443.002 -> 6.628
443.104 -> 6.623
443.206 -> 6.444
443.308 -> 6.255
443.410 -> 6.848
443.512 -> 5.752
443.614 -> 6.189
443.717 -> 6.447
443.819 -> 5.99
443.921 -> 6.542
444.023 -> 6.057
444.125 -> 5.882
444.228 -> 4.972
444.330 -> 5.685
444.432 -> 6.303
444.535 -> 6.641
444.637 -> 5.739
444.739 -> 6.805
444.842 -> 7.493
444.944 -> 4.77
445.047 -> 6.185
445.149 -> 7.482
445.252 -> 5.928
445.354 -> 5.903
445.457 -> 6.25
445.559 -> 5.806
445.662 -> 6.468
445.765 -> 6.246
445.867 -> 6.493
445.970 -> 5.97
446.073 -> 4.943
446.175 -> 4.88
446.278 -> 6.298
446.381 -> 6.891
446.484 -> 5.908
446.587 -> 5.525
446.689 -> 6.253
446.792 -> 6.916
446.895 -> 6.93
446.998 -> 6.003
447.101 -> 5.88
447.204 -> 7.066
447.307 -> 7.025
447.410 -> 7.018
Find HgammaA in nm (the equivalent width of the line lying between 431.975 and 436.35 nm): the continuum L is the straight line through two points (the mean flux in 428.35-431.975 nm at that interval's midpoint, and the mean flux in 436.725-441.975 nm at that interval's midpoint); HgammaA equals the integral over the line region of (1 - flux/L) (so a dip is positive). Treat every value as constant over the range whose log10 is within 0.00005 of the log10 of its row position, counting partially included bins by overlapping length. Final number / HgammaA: 0.75 nm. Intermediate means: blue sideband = 6.28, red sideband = 6.48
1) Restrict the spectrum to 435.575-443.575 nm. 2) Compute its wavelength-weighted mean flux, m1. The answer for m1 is 6.49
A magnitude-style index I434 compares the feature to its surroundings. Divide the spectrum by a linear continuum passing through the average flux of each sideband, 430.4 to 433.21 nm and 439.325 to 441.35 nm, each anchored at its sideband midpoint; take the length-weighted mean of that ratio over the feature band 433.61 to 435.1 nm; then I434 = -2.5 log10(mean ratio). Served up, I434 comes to 0.49 mag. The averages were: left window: 6.26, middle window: 4.04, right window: 6.45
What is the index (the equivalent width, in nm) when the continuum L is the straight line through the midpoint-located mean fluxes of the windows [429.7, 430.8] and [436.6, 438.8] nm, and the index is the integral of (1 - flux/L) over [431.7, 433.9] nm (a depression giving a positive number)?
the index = 0.237 nm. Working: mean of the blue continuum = 5.86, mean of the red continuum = 6.68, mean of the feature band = 5.47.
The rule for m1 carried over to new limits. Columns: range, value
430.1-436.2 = 5.59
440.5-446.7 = 6.29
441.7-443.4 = 6.49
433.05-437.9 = 5.51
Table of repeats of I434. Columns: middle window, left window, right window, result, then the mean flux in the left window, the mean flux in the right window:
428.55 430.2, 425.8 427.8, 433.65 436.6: 0.04 mag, 6.68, 5.15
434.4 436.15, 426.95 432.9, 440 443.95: 0.13 mag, 6.38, 6.46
